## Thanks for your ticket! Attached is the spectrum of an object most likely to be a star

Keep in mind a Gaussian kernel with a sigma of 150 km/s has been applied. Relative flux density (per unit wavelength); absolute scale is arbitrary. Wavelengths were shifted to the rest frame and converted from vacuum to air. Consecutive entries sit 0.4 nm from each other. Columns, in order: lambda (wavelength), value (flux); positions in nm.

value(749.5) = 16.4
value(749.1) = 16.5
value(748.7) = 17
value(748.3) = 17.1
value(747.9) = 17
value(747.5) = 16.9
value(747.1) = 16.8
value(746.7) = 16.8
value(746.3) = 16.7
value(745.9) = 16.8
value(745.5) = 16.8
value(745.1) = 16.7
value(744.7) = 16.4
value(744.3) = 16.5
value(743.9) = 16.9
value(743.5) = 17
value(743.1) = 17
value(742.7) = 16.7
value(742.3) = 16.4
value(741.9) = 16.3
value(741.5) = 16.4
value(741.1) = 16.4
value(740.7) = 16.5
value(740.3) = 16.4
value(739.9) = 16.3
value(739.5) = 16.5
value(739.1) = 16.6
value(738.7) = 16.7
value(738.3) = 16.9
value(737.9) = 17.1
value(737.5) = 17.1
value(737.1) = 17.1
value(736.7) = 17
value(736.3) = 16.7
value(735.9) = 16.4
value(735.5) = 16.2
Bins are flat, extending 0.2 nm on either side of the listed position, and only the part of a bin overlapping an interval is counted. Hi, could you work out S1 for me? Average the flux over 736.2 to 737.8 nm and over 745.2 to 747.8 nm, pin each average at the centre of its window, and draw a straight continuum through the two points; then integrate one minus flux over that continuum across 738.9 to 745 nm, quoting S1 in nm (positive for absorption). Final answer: 0.12 nm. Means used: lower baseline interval 17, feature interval 16.6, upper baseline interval 16.8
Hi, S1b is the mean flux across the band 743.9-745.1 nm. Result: 16.6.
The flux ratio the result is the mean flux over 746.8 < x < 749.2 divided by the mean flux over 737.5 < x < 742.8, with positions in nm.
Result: 1.02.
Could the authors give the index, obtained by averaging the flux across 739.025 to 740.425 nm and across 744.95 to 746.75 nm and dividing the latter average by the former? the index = 1.0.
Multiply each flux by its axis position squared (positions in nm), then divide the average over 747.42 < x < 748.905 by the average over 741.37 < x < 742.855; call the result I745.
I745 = 1.1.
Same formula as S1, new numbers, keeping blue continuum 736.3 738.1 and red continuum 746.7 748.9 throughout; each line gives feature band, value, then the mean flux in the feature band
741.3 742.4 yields 0.04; 16.4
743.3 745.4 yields 0.03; 16.7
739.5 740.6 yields 0.04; 16.4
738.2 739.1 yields 0.01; 16.7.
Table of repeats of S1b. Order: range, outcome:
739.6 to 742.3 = 16.4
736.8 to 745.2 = 16.7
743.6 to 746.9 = 16.7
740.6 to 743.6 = 16.6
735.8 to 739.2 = 16.9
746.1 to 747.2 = 16.8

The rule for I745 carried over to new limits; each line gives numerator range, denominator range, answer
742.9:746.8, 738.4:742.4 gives 1.03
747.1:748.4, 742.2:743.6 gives 1.02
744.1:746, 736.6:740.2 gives 1.01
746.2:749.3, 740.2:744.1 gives 1.03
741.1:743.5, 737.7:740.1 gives 1.00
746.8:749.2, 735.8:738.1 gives 1.03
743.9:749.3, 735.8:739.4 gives 1.02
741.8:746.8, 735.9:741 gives 1.01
